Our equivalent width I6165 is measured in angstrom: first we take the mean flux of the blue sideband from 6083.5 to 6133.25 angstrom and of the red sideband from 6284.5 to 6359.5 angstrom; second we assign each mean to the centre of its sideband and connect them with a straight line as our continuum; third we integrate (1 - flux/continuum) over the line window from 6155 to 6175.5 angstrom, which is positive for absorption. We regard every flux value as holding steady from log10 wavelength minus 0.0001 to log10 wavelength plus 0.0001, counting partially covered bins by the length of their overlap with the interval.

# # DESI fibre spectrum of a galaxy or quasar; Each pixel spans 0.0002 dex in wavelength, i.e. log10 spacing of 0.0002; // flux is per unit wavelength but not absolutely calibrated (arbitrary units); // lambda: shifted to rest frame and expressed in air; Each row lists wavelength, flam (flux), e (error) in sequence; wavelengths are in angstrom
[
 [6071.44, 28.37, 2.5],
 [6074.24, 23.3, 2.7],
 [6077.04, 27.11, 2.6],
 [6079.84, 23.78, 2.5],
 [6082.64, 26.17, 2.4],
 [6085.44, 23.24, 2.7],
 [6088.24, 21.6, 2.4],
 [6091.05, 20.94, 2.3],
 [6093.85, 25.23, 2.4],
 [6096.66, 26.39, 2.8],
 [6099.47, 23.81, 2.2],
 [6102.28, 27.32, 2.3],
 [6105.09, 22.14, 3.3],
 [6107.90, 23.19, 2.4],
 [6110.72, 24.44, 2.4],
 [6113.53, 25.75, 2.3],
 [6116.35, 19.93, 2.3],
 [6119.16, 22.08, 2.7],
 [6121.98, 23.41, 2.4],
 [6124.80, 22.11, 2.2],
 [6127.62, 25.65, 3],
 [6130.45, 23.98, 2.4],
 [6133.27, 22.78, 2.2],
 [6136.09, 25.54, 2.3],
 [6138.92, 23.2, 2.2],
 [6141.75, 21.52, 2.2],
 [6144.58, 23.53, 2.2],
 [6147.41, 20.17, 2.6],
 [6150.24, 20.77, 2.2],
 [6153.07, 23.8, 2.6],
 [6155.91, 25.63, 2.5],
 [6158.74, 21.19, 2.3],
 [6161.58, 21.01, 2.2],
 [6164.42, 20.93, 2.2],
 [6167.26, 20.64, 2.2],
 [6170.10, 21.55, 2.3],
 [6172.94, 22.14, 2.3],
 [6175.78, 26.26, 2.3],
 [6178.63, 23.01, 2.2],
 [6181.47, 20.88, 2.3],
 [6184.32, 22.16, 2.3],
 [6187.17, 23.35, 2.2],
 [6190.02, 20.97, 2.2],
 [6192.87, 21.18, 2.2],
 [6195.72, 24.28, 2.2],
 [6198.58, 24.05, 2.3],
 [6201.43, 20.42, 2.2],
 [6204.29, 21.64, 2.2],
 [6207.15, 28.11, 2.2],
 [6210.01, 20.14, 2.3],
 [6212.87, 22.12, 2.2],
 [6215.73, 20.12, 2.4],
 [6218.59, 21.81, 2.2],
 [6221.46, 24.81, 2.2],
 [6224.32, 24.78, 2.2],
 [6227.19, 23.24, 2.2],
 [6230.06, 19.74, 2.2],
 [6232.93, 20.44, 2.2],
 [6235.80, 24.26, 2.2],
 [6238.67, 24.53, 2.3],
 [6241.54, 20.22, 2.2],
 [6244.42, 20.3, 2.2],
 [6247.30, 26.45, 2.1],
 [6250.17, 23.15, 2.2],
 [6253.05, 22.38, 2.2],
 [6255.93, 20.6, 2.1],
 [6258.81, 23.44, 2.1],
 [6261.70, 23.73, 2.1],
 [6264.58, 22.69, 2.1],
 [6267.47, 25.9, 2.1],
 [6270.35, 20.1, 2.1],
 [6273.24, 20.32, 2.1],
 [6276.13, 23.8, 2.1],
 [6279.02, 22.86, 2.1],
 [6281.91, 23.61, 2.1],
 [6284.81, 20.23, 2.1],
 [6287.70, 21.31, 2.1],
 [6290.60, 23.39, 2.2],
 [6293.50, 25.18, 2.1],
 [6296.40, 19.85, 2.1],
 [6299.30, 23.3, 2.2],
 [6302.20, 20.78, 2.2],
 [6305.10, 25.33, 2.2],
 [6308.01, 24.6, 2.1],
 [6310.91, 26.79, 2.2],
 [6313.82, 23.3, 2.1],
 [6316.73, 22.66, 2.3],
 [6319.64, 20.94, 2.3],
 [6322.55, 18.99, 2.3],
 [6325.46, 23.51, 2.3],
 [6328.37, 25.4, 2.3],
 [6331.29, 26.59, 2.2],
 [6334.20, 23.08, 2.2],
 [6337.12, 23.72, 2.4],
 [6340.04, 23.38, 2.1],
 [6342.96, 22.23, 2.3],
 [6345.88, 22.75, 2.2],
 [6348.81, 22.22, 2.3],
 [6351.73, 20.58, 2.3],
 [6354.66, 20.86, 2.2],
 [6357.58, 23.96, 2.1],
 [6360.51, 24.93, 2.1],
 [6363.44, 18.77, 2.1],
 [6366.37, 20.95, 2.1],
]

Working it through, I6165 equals 1.2 angstrom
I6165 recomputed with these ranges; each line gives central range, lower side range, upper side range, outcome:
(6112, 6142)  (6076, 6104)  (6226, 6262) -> 0.8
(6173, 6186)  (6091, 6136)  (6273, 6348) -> 0.3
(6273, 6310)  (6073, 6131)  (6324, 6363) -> 0.9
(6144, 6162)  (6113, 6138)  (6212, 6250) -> 0.7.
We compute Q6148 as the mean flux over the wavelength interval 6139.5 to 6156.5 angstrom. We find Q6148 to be 22.4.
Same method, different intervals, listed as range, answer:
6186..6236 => 22.5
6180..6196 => 22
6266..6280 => 22.6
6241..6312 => 22.8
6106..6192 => 22.7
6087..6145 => 23.6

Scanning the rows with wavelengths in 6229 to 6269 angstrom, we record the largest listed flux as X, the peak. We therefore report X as 26.45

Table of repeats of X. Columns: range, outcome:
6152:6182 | 26.26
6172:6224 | 28.11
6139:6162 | 25.63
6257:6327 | 26.79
